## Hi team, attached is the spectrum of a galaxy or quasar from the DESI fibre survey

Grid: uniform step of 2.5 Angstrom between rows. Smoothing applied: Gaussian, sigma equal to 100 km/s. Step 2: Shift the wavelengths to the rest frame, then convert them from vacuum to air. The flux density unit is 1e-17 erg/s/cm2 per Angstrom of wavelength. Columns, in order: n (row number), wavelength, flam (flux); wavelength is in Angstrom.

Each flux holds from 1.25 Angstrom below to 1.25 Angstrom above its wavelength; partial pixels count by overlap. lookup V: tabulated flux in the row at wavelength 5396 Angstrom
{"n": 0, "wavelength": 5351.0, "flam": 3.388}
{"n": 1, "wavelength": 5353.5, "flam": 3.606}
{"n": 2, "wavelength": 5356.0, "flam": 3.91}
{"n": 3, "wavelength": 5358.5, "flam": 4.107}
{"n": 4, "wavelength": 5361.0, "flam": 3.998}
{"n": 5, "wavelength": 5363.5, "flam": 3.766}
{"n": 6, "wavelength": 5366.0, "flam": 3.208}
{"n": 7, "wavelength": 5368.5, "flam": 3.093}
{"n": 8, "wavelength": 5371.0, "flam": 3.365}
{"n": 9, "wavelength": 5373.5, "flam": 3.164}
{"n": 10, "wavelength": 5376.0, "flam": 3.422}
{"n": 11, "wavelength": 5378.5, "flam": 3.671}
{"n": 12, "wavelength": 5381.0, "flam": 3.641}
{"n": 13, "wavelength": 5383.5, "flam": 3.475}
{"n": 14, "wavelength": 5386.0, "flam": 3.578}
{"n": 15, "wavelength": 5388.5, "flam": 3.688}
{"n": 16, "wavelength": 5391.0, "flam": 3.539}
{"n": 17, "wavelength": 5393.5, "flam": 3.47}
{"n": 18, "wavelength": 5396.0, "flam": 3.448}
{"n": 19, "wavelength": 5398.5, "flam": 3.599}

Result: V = 3.448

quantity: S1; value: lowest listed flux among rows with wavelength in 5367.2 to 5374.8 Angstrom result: 3.093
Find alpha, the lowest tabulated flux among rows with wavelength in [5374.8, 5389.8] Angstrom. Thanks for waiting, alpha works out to 3.422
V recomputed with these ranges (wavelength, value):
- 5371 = 3.365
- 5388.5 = 3.688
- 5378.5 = 3.671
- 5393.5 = 3.47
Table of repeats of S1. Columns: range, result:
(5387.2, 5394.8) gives 3.47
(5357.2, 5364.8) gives 3.766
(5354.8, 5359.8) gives 3.91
